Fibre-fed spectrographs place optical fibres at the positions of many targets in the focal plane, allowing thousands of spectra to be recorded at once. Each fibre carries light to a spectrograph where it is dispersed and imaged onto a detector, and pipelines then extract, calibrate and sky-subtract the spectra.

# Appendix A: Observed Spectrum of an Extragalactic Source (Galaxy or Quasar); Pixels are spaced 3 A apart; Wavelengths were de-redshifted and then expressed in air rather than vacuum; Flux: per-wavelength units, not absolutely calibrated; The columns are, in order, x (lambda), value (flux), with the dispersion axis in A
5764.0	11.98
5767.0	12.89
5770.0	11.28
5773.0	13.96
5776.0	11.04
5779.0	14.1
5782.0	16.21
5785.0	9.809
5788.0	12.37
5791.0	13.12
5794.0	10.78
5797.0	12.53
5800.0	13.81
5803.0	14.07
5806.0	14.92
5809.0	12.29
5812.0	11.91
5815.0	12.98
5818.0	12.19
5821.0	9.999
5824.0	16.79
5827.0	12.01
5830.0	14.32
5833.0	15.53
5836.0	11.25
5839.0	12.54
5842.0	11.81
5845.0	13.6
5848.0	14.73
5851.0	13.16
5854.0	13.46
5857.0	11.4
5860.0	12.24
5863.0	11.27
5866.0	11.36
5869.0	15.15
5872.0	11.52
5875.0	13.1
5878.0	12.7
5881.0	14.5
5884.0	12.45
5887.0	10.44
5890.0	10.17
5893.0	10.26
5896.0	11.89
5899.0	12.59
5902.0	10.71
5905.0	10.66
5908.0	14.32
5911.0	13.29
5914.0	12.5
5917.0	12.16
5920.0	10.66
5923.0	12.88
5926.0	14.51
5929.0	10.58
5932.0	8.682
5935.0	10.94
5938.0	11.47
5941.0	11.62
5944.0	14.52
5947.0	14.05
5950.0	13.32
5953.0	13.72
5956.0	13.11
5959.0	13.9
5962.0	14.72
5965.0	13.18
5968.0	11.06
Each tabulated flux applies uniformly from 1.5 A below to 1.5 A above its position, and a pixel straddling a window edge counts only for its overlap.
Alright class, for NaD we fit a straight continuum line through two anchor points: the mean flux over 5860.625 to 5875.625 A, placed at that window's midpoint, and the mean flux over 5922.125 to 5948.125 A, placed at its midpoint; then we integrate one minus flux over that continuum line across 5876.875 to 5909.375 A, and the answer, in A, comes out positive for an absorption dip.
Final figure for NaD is 1.2 A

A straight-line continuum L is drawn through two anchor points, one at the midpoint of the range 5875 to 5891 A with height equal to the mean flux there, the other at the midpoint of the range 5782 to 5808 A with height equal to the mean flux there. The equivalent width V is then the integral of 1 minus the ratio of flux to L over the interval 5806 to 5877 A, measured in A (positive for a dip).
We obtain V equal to -1.9 A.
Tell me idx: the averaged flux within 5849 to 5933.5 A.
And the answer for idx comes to 12.1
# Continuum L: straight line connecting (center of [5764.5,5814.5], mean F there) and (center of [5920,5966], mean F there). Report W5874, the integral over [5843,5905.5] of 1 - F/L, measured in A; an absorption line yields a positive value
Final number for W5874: 2.2 A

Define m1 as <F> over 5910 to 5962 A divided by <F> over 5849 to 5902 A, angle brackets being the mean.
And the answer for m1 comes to 1.03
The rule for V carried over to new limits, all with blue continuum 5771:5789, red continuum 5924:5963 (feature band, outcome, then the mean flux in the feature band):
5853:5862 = 0.4 A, 12.2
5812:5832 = -0.3 A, 13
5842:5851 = -0.6 A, 13.6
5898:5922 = 1.1 A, 12.1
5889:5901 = 1.4 A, 11.2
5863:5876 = 0.2 A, 12.6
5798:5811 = -0.8 A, 13.7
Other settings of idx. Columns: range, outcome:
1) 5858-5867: 11.6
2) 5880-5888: 12.5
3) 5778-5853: 13.1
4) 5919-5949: 12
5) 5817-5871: 12.9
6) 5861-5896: 12.1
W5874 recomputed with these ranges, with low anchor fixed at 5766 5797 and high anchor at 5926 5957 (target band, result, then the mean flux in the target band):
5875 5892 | 0.41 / 12.1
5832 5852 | -1.16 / 13.2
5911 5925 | 0.07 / 12.3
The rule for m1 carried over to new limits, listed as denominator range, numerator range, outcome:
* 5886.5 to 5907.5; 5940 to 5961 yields 1.21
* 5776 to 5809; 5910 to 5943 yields 0.90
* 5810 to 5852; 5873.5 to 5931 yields 0.93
